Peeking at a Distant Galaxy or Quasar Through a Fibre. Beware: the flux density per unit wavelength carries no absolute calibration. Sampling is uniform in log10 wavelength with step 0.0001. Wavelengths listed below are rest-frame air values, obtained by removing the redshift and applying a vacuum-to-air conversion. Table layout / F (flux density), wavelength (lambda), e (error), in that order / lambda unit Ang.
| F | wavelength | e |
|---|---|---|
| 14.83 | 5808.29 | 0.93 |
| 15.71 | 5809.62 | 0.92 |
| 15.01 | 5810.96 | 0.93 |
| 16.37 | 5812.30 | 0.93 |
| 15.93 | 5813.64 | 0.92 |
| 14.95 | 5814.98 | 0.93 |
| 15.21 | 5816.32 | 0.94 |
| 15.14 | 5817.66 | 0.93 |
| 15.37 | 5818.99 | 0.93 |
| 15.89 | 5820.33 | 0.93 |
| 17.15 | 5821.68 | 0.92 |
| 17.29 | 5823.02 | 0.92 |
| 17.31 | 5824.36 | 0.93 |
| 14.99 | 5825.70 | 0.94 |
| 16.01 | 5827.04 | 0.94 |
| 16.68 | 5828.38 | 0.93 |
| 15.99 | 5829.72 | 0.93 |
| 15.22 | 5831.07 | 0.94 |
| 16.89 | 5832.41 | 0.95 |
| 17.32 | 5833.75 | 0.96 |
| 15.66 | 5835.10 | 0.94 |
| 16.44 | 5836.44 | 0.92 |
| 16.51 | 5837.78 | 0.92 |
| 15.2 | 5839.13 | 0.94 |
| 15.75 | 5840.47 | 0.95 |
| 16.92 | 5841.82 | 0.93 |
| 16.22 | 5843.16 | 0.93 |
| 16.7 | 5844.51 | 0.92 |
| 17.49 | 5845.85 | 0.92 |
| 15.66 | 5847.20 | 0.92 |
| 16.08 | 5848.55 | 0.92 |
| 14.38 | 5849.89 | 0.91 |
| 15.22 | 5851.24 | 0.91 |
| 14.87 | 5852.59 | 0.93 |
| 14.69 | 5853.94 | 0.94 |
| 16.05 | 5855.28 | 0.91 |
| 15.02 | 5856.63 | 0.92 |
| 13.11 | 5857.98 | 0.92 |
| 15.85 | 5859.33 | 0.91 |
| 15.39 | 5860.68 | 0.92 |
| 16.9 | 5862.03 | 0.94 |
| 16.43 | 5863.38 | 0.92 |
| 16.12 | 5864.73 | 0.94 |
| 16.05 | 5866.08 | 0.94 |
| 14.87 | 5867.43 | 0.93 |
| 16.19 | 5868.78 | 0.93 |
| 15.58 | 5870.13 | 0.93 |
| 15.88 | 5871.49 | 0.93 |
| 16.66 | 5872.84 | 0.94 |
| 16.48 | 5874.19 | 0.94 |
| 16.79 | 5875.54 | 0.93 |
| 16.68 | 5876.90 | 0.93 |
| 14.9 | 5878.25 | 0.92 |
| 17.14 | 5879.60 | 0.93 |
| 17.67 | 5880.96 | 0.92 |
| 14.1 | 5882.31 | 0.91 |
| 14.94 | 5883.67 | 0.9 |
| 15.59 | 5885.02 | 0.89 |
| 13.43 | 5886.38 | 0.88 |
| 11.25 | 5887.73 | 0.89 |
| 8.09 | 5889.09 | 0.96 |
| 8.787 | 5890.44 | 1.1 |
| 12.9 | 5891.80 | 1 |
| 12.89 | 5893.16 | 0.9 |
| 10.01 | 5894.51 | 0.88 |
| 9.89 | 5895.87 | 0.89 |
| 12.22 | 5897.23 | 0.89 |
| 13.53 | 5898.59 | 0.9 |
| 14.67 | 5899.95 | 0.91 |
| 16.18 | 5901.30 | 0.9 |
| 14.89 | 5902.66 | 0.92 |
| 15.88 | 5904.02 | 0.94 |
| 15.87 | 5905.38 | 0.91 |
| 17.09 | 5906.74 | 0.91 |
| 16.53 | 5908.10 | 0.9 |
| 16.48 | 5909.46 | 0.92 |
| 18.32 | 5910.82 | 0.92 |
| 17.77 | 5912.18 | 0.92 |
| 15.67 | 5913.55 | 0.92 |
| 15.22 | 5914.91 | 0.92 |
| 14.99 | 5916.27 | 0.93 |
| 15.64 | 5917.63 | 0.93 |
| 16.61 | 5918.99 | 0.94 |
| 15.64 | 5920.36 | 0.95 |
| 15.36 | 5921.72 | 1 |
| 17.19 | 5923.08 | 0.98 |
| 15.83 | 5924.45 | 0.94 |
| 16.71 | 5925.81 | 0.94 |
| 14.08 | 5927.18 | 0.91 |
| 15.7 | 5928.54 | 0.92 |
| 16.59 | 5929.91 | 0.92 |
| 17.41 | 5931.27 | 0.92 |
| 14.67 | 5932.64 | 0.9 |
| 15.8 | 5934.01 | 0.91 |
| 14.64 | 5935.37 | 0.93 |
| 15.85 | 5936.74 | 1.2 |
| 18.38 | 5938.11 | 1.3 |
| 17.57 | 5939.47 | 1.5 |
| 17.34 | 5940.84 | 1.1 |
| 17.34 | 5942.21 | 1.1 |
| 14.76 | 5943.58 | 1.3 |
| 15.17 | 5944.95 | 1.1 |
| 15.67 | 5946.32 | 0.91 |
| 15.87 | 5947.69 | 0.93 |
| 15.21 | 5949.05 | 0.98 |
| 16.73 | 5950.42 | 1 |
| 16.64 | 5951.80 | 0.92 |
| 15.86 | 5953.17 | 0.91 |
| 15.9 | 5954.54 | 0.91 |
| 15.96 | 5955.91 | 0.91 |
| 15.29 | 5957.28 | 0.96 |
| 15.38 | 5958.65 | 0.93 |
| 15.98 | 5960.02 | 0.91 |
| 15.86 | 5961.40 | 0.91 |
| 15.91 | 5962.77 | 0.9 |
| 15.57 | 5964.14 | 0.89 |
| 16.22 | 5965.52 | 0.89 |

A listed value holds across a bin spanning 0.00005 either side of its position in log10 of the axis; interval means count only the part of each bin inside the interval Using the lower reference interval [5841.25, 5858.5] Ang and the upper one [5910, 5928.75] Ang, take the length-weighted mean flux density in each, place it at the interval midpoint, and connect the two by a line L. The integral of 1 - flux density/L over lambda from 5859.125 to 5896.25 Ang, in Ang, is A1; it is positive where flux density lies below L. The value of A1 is 2.8 Ang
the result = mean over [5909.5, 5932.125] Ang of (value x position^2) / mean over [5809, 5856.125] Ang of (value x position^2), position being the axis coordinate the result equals 1.0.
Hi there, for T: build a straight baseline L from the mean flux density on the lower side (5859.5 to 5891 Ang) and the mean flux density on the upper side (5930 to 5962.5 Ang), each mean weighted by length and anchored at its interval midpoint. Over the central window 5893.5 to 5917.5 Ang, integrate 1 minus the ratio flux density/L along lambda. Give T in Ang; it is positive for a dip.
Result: 0.8 Ang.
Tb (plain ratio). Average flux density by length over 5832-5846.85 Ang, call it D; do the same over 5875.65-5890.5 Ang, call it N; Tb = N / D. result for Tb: 0.86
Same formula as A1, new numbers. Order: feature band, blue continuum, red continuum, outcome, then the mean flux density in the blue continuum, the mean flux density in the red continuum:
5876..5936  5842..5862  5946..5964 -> 3.1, 15.6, 15.9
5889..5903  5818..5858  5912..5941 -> 3.3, 16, 16.1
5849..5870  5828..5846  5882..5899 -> -1.3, 16.3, 12.1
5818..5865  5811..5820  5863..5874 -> -0.7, 15.5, 16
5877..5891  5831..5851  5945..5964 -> 2.0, 16.2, 15.8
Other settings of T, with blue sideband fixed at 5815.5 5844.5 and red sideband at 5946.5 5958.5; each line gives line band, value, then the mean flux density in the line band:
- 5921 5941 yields -0.3 Ang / 16.2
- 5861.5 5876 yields -0.1 Ang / 16.2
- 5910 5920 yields -0.2 Ang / 16.3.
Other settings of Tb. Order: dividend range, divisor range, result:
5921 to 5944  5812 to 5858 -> 1.02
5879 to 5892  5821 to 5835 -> 0.81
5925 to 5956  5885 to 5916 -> 1.15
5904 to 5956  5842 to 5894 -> 1.07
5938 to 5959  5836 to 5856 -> 1.02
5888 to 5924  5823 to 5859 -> 0.91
